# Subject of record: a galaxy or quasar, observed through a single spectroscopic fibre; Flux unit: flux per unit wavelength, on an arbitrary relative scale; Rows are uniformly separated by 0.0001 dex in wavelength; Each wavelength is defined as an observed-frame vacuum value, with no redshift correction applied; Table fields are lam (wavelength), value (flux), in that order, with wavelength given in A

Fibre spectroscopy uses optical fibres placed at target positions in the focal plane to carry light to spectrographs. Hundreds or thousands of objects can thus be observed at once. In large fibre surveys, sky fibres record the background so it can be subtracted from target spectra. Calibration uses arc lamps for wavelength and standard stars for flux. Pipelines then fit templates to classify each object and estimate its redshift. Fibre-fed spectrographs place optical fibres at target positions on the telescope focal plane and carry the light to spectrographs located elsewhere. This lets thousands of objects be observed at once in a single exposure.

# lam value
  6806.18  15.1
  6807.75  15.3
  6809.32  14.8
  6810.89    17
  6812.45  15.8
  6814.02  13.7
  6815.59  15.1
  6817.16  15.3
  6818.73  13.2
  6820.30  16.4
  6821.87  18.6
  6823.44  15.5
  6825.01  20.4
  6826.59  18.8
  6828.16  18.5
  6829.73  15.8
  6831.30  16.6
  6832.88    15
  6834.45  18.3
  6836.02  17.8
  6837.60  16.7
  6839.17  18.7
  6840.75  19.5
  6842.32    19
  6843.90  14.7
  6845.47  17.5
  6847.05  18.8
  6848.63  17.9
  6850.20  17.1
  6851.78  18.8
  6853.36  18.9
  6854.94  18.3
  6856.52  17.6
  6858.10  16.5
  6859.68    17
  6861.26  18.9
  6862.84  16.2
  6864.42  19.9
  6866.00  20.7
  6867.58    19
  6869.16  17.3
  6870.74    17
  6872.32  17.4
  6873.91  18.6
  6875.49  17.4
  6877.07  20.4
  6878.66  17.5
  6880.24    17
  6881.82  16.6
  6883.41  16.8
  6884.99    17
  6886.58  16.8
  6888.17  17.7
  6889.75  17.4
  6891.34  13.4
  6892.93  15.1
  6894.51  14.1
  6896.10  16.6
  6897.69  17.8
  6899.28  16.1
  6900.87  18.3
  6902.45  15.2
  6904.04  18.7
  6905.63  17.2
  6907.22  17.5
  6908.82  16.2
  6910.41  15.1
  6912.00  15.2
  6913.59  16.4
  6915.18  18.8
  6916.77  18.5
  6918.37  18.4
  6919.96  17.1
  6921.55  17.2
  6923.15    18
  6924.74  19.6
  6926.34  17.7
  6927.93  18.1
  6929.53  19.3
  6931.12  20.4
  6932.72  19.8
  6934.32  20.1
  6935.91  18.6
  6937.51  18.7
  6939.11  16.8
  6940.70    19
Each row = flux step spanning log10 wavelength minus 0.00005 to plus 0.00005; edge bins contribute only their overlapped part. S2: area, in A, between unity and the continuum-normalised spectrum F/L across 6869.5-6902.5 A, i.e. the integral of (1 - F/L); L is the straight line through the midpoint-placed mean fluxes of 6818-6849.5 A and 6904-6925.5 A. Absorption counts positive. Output 0.9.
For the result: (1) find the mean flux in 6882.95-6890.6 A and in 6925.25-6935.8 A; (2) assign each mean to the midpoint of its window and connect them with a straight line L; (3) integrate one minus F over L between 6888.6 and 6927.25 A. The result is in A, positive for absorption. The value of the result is 2.6 A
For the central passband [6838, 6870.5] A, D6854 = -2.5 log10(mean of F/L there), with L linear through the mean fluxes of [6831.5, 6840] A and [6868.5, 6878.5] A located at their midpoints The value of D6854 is -0.03 mag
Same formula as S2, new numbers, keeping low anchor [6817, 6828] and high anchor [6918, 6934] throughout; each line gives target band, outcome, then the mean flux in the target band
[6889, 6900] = 1.4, 15.8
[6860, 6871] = -0.5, 18.4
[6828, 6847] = -0.1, 17.4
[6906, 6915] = 1.0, 16.3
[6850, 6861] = -0.2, 17.8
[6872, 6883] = 0.0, 17.8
